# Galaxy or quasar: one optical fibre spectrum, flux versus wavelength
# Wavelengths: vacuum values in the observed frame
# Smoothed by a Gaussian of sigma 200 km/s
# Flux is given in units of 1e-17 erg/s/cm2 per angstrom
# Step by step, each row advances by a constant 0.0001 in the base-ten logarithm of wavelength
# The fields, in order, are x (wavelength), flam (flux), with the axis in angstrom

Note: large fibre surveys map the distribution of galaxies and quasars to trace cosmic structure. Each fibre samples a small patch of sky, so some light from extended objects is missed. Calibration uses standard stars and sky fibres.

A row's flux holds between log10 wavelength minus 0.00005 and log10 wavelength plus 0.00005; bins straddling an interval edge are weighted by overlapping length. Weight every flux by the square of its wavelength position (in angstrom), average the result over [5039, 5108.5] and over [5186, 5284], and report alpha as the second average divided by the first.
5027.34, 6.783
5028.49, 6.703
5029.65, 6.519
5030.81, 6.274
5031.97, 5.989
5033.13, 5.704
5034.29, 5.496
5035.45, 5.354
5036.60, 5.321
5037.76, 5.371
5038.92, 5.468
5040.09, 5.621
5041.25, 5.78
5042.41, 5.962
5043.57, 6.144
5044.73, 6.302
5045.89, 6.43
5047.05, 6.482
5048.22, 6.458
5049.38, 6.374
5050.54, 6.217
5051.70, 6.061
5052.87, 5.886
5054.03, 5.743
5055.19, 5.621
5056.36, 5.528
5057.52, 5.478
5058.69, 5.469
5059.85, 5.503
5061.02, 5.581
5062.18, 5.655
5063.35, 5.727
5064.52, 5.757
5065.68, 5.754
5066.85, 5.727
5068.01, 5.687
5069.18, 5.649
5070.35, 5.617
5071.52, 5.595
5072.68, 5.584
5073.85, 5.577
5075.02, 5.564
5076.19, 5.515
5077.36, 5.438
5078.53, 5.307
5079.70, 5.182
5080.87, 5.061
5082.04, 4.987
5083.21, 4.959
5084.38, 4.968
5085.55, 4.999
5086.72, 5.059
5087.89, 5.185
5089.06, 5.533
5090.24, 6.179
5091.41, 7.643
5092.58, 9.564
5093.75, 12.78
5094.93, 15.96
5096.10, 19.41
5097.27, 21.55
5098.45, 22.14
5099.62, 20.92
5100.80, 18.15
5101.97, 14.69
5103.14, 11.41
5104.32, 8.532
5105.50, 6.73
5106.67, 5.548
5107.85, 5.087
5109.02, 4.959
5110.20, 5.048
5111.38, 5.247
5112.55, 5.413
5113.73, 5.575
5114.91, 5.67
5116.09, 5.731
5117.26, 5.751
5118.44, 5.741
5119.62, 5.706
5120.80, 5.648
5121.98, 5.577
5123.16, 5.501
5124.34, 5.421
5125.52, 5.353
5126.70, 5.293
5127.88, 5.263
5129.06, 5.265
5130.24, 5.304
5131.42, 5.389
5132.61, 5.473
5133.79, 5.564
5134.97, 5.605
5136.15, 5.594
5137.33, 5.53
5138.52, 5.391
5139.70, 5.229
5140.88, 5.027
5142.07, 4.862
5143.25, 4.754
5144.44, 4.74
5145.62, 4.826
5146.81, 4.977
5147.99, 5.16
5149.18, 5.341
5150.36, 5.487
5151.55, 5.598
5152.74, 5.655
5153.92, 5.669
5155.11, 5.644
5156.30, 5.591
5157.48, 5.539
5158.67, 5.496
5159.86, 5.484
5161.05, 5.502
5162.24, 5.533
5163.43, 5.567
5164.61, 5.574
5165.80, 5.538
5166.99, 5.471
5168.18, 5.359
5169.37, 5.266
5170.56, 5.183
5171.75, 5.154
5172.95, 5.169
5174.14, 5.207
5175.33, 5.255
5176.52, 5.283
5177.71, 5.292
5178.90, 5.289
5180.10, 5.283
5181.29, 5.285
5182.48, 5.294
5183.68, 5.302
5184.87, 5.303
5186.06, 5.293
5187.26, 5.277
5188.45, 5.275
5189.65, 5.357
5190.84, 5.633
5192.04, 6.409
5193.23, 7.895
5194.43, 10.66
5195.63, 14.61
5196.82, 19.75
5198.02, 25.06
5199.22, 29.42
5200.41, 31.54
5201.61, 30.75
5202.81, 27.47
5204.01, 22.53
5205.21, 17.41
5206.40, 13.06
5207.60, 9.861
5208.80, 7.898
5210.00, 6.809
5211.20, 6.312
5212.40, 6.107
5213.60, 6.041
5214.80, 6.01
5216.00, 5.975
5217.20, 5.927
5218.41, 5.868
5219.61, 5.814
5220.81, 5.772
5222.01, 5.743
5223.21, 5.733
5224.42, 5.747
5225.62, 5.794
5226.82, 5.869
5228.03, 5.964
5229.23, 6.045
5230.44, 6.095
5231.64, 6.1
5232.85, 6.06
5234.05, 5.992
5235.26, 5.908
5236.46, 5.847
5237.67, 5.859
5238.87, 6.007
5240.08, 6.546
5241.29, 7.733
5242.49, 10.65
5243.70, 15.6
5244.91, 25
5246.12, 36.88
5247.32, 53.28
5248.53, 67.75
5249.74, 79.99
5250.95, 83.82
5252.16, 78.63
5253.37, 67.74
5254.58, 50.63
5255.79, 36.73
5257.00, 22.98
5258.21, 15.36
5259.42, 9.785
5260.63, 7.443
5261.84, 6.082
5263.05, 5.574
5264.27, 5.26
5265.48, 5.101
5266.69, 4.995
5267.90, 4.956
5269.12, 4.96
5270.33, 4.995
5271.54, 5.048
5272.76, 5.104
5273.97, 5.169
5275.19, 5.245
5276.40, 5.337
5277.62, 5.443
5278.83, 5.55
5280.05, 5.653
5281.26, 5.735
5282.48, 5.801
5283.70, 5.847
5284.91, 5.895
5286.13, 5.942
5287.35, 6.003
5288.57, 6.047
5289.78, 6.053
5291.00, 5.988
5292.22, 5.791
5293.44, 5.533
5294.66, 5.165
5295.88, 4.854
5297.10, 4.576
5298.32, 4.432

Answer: 2.11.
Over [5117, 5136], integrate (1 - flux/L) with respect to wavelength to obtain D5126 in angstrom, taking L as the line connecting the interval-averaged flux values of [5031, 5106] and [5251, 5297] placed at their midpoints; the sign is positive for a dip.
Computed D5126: 7.39 angstrom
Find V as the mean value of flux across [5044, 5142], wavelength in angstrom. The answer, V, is 6.95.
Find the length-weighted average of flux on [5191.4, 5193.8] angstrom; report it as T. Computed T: 7.12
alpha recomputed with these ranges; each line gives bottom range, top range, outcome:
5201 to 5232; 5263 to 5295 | 0.60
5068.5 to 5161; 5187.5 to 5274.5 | 2.48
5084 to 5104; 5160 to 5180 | 0.45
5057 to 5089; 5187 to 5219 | 2.49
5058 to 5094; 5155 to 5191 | 0.96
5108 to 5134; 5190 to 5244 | 1.98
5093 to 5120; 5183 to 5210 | 1.40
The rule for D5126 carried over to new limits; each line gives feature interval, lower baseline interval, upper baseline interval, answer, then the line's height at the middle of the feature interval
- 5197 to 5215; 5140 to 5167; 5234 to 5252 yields 2.0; 19.7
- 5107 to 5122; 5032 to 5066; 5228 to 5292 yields 6.0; 9.13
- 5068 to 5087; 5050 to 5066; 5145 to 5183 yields 1.1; 5.65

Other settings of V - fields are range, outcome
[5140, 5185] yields 5.31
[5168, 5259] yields 15.7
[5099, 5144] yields 6.66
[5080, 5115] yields 9.32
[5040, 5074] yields 5.84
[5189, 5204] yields 18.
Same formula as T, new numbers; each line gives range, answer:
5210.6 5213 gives 6.21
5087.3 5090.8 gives 5.62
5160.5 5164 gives 5.53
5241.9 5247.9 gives 28.2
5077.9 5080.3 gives 5.24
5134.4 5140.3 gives 5.47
